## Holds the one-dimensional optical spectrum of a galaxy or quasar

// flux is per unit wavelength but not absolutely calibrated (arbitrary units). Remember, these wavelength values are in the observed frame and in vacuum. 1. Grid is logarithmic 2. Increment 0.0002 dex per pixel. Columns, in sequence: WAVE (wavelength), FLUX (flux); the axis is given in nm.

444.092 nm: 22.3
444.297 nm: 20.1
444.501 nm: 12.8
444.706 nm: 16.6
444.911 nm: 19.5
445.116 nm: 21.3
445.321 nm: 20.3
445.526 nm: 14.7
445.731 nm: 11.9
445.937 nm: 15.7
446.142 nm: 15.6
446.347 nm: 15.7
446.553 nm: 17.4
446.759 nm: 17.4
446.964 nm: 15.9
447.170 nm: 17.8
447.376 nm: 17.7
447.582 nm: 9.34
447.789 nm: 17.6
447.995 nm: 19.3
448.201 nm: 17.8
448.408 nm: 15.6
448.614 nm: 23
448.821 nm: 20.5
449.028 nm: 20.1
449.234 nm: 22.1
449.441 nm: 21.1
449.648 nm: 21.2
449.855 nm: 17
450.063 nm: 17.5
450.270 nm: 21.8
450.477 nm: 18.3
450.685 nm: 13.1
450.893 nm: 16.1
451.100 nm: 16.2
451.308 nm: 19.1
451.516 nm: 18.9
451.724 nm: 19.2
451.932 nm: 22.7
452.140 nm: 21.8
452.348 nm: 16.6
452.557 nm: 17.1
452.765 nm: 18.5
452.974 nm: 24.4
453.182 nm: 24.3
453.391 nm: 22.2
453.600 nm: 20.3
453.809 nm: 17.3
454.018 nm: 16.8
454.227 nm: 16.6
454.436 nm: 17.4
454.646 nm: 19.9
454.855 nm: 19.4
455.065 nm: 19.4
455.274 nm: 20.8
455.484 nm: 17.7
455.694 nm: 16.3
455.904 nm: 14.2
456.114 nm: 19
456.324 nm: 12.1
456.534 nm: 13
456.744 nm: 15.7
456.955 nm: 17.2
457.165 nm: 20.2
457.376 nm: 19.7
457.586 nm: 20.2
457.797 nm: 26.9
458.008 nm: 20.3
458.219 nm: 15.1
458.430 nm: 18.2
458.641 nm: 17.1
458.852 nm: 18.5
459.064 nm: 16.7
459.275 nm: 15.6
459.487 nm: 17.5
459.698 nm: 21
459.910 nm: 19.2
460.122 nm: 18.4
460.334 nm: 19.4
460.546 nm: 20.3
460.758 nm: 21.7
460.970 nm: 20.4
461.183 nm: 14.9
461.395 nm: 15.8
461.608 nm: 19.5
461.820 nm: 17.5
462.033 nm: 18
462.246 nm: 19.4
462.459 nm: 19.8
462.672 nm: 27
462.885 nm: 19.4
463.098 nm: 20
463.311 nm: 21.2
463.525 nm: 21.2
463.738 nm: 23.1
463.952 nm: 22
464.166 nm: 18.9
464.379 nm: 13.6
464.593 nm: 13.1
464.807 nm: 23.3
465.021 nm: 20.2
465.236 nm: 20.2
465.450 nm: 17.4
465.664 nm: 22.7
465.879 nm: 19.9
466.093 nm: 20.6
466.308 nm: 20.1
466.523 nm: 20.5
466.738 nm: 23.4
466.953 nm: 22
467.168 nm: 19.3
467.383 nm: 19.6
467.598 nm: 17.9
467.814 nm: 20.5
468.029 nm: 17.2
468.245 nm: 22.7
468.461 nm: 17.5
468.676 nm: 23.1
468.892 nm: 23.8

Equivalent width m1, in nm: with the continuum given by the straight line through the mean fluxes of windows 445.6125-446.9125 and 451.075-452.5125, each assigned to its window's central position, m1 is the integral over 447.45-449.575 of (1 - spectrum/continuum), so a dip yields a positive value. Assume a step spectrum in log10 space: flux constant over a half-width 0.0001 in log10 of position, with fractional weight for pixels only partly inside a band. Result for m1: -0.19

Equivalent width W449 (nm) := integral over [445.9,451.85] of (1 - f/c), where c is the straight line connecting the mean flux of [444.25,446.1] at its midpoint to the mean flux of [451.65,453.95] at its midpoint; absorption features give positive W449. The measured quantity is 0.21 nm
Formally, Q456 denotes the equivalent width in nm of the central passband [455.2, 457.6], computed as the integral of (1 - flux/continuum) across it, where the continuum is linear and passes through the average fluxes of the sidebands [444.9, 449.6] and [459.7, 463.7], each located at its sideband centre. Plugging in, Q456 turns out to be 0.25 nm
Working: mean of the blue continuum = 17.7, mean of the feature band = 17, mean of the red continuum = 19.7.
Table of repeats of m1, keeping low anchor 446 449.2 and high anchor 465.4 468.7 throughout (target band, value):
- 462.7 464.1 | -0.12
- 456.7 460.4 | 0.05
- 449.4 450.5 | -0.10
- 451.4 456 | -0.21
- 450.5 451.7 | 0.07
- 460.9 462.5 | 0.12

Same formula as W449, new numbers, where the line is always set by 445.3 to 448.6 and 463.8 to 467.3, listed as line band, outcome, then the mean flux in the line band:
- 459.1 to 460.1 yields 0.03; 18.2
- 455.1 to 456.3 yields 0.04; 17.3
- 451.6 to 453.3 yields -0.31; 20.6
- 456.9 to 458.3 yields -0.14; 20.1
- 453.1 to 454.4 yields -0.13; 19.4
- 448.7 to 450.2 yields -0.29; 20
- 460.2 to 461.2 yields -0.04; 19.7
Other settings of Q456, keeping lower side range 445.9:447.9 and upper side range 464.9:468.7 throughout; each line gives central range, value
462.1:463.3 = -0.10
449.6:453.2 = -0.41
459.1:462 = 0.06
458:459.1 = 0.06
